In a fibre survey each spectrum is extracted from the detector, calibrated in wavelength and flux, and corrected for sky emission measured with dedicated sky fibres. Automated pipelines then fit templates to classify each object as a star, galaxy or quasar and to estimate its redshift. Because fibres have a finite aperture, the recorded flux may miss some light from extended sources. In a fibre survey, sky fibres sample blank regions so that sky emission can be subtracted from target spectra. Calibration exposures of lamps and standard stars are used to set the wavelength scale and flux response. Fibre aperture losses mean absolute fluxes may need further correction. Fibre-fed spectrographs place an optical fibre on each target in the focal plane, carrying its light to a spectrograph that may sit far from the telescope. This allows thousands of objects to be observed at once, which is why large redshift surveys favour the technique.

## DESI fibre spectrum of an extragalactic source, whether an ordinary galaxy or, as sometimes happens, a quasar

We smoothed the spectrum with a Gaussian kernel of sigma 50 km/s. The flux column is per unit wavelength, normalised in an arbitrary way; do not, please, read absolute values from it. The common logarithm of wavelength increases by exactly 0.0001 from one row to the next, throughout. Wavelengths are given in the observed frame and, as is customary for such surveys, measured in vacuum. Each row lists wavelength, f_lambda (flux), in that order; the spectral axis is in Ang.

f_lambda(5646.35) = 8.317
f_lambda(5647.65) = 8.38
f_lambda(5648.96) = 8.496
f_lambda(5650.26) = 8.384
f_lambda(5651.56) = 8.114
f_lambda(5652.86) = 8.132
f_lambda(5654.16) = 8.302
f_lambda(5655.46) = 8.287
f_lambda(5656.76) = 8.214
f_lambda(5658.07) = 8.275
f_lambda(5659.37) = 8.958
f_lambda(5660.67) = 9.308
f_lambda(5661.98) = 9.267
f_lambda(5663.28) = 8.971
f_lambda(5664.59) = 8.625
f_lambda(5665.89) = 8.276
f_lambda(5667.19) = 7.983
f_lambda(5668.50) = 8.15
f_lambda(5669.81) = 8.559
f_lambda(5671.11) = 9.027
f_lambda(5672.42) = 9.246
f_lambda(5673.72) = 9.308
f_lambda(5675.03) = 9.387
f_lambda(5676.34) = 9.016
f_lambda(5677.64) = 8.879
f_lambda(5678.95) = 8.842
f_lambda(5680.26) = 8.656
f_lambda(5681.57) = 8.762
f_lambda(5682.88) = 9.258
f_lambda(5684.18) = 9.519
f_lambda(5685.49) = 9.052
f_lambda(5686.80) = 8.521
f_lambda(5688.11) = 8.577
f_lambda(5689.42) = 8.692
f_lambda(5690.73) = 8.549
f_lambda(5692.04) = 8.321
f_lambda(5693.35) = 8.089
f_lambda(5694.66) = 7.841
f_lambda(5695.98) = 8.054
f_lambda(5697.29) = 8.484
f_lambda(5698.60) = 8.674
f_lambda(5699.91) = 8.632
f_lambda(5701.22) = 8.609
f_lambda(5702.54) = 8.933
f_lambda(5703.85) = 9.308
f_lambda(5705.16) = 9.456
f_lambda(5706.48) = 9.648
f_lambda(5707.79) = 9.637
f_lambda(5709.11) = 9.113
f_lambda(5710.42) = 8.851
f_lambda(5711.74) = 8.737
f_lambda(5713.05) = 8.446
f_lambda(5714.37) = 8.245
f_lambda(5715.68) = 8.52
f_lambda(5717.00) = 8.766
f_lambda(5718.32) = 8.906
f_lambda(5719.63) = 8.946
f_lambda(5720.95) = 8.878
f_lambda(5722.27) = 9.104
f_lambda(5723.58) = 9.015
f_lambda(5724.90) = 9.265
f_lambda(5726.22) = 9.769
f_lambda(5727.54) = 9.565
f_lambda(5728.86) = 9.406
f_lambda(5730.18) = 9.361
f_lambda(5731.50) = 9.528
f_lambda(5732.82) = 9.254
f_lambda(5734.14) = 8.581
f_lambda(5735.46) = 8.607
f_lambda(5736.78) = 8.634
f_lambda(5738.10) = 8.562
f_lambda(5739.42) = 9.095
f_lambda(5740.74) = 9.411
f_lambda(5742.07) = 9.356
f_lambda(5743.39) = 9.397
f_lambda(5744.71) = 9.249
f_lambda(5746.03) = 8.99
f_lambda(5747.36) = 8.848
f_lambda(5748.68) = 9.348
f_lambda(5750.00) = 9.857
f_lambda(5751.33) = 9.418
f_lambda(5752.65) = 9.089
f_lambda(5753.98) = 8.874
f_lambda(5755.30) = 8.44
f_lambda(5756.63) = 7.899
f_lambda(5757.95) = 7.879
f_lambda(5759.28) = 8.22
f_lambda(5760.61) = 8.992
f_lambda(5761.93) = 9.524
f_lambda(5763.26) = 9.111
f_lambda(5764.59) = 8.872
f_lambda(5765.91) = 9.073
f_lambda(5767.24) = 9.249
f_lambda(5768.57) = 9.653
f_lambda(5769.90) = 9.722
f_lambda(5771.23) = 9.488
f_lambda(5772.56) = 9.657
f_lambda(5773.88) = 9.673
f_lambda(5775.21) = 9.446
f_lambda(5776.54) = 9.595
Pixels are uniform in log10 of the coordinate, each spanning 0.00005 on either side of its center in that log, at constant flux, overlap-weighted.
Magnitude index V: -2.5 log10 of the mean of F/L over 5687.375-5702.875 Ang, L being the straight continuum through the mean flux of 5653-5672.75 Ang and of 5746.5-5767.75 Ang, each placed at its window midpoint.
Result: 0.034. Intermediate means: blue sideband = 8.61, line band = 8.44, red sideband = 8.92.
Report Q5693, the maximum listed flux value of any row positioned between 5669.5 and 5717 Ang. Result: 9.648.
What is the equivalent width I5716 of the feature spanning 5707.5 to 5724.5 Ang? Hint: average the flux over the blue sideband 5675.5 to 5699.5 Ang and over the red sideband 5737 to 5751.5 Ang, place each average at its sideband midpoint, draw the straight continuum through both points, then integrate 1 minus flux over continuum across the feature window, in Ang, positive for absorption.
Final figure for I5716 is 0.2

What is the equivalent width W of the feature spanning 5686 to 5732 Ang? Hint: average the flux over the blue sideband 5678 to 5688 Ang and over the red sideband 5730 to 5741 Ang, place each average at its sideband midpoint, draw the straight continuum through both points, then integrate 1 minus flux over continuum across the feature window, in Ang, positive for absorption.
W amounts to 0.4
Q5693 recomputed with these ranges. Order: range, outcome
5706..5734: 9.769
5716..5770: 9.857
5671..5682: 9.387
